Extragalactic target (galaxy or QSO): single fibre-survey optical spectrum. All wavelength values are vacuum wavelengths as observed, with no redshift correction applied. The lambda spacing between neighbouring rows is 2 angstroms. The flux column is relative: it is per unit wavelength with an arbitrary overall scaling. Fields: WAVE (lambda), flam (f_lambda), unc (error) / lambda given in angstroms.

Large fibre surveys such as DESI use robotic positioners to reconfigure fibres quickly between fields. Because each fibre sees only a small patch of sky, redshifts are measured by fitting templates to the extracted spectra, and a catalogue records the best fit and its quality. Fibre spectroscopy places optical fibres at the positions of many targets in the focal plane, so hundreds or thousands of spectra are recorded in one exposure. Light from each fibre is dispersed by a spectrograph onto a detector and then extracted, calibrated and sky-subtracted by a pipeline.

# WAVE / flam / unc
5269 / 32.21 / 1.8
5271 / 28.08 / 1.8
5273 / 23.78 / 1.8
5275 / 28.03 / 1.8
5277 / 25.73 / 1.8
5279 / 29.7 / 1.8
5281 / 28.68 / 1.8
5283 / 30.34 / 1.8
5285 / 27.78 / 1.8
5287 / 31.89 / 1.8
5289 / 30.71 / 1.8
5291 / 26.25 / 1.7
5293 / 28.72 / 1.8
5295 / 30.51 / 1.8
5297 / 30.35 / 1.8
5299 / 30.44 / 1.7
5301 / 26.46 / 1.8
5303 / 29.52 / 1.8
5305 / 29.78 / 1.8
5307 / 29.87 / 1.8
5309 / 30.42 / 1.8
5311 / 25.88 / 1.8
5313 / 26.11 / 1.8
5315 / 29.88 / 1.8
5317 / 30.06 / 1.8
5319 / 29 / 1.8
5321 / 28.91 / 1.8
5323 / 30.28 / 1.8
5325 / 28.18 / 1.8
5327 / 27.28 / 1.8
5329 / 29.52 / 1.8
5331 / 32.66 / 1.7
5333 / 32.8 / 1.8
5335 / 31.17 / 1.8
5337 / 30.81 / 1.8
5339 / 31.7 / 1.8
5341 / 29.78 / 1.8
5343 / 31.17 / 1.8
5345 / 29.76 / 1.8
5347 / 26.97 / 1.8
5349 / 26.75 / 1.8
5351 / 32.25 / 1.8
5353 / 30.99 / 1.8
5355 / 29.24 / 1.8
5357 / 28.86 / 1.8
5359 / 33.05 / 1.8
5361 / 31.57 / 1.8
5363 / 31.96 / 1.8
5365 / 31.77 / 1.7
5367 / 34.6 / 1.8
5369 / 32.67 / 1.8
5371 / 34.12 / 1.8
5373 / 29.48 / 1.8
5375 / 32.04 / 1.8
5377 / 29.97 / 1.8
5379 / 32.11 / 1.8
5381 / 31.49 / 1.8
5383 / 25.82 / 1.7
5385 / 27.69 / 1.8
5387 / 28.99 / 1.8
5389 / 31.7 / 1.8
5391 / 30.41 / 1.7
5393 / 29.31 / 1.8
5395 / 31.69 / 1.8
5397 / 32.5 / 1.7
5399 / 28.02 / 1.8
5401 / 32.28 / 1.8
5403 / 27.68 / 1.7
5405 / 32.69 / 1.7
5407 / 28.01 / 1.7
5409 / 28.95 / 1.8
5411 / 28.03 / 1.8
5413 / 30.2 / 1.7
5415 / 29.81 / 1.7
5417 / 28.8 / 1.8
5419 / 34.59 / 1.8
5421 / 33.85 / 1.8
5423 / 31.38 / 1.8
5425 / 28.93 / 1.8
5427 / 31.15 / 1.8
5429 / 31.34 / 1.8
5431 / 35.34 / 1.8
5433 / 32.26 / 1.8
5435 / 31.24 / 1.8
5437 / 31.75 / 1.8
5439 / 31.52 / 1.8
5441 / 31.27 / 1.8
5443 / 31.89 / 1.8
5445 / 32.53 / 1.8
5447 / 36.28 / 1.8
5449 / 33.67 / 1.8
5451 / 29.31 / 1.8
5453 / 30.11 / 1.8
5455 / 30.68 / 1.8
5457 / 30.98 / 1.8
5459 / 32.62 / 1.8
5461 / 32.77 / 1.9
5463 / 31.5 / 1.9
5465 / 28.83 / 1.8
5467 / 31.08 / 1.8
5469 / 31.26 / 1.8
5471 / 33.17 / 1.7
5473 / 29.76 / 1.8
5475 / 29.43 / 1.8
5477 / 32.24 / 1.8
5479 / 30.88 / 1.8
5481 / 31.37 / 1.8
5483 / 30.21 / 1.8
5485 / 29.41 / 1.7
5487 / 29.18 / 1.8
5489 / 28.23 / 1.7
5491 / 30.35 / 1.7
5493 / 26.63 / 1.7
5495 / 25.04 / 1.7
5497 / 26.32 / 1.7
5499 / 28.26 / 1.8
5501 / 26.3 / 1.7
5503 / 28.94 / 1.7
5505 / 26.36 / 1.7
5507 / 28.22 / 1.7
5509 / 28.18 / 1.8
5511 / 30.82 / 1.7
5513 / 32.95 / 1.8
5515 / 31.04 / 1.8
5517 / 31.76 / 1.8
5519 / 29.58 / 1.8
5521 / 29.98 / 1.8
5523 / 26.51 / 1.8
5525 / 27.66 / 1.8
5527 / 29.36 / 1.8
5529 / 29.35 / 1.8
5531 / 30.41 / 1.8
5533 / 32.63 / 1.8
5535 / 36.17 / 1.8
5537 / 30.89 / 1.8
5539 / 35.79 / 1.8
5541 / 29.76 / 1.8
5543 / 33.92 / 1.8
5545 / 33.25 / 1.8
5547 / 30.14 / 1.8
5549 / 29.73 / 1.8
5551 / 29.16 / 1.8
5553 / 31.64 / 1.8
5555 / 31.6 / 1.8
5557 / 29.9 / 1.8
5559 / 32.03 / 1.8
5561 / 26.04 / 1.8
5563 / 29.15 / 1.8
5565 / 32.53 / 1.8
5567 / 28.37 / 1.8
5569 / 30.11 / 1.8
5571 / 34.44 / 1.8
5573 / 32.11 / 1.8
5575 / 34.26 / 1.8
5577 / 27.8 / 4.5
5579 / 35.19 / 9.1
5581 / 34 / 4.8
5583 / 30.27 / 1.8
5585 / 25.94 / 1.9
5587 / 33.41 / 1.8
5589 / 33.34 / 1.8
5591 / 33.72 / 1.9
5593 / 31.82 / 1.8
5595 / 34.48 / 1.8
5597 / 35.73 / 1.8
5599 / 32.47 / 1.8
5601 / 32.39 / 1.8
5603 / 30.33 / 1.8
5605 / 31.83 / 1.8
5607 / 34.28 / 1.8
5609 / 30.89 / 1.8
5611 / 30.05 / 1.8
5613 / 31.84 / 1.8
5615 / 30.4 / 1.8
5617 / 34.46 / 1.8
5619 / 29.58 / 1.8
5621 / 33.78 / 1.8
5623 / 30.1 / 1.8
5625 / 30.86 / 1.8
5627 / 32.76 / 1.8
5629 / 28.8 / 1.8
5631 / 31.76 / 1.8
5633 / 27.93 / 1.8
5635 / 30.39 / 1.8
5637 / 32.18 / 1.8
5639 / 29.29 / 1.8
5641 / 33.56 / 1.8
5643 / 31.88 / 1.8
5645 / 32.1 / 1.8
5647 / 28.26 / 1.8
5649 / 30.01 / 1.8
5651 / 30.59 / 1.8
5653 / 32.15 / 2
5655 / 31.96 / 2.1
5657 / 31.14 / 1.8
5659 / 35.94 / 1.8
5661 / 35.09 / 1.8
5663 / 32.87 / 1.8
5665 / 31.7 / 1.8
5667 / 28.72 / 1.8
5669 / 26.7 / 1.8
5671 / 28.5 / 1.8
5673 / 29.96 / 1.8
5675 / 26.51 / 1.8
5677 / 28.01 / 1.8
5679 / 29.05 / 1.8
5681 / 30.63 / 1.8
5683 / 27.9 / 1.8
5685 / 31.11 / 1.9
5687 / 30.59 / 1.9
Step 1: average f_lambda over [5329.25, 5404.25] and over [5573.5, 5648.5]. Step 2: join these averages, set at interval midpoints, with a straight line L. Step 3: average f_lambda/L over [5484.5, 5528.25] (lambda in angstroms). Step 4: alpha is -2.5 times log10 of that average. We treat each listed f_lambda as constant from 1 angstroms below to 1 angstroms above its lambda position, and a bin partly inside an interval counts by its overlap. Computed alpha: 0.09 mag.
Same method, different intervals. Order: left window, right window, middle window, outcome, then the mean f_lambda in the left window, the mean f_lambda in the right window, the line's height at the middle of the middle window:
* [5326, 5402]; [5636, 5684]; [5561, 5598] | -0.04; 30.7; 30.6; 30.6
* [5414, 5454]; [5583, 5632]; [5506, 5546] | 0.03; 31.9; 31.8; 31.8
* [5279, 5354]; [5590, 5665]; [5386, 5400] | -0.01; 29.6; 31.8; 30.1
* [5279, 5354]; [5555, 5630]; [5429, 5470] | -0.04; 29.6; 31.6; 30.5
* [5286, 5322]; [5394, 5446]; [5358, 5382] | -0.06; 29.2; 31.1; 30.2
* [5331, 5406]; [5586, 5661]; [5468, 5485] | 0.01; 30.7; 31.8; 31.2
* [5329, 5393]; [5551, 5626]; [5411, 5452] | -0.03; 30.7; 31.6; 31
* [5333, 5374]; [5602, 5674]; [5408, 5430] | 0.01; 31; 31.2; 31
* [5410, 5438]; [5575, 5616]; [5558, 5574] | 0.05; 31.3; 32.1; 31.9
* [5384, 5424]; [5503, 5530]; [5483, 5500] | 0.06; 30.3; 29.4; 29.6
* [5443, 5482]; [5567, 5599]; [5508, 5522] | 0.04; 31.5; 32.3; 31.9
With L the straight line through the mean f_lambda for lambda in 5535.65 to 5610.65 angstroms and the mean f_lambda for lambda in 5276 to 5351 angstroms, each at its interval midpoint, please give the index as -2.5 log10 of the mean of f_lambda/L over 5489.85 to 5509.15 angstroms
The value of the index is 0.13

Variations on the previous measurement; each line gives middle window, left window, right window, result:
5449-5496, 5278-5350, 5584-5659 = 0.009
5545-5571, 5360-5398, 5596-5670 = 0.036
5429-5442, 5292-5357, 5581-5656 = -0.064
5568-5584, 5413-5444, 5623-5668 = -0.029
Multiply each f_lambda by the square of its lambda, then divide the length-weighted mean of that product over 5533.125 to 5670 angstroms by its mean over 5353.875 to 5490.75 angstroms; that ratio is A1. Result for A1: 1.09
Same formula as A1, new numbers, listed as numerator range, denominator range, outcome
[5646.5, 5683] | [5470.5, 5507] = 1.12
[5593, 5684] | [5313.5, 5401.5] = 1.13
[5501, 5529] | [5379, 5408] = 1.02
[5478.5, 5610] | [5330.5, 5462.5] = 1.04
